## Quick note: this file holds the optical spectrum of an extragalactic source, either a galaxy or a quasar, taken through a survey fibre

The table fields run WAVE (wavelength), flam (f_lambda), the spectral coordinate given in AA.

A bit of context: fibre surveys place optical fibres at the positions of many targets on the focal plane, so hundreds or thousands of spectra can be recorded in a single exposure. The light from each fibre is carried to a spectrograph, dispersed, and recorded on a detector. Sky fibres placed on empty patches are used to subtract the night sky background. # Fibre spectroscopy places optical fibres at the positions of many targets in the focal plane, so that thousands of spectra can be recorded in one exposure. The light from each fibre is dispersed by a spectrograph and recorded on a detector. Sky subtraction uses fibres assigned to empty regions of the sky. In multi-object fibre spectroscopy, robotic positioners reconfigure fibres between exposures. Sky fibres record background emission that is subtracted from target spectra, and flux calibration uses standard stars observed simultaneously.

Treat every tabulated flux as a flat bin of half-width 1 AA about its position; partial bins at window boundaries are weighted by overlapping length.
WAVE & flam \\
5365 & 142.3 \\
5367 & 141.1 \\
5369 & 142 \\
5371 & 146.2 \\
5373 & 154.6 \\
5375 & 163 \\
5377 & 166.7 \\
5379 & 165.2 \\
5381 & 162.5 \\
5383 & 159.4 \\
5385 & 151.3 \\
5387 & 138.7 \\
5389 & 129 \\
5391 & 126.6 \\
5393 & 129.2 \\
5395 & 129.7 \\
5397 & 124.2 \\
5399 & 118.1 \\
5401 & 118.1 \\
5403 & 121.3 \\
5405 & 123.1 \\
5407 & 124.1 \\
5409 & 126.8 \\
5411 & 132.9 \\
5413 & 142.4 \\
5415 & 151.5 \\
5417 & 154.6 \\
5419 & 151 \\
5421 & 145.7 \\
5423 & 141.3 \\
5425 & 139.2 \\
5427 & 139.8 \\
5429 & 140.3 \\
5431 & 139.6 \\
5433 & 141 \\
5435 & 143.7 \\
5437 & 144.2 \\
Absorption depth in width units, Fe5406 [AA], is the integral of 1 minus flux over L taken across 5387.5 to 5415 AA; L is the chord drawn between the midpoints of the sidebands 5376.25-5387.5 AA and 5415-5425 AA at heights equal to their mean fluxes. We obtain 4.5 AA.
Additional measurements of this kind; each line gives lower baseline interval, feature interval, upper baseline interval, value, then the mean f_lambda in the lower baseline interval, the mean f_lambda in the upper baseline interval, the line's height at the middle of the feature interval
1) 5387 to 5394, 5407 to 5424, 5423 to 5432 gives -0.7 AA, 130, 140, 137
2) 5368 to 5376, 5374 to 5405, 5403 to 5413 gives 0.2 AA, 151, 128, 140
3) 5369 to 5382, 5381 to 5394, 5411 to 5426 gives 1.2 AA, 158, 146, 155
